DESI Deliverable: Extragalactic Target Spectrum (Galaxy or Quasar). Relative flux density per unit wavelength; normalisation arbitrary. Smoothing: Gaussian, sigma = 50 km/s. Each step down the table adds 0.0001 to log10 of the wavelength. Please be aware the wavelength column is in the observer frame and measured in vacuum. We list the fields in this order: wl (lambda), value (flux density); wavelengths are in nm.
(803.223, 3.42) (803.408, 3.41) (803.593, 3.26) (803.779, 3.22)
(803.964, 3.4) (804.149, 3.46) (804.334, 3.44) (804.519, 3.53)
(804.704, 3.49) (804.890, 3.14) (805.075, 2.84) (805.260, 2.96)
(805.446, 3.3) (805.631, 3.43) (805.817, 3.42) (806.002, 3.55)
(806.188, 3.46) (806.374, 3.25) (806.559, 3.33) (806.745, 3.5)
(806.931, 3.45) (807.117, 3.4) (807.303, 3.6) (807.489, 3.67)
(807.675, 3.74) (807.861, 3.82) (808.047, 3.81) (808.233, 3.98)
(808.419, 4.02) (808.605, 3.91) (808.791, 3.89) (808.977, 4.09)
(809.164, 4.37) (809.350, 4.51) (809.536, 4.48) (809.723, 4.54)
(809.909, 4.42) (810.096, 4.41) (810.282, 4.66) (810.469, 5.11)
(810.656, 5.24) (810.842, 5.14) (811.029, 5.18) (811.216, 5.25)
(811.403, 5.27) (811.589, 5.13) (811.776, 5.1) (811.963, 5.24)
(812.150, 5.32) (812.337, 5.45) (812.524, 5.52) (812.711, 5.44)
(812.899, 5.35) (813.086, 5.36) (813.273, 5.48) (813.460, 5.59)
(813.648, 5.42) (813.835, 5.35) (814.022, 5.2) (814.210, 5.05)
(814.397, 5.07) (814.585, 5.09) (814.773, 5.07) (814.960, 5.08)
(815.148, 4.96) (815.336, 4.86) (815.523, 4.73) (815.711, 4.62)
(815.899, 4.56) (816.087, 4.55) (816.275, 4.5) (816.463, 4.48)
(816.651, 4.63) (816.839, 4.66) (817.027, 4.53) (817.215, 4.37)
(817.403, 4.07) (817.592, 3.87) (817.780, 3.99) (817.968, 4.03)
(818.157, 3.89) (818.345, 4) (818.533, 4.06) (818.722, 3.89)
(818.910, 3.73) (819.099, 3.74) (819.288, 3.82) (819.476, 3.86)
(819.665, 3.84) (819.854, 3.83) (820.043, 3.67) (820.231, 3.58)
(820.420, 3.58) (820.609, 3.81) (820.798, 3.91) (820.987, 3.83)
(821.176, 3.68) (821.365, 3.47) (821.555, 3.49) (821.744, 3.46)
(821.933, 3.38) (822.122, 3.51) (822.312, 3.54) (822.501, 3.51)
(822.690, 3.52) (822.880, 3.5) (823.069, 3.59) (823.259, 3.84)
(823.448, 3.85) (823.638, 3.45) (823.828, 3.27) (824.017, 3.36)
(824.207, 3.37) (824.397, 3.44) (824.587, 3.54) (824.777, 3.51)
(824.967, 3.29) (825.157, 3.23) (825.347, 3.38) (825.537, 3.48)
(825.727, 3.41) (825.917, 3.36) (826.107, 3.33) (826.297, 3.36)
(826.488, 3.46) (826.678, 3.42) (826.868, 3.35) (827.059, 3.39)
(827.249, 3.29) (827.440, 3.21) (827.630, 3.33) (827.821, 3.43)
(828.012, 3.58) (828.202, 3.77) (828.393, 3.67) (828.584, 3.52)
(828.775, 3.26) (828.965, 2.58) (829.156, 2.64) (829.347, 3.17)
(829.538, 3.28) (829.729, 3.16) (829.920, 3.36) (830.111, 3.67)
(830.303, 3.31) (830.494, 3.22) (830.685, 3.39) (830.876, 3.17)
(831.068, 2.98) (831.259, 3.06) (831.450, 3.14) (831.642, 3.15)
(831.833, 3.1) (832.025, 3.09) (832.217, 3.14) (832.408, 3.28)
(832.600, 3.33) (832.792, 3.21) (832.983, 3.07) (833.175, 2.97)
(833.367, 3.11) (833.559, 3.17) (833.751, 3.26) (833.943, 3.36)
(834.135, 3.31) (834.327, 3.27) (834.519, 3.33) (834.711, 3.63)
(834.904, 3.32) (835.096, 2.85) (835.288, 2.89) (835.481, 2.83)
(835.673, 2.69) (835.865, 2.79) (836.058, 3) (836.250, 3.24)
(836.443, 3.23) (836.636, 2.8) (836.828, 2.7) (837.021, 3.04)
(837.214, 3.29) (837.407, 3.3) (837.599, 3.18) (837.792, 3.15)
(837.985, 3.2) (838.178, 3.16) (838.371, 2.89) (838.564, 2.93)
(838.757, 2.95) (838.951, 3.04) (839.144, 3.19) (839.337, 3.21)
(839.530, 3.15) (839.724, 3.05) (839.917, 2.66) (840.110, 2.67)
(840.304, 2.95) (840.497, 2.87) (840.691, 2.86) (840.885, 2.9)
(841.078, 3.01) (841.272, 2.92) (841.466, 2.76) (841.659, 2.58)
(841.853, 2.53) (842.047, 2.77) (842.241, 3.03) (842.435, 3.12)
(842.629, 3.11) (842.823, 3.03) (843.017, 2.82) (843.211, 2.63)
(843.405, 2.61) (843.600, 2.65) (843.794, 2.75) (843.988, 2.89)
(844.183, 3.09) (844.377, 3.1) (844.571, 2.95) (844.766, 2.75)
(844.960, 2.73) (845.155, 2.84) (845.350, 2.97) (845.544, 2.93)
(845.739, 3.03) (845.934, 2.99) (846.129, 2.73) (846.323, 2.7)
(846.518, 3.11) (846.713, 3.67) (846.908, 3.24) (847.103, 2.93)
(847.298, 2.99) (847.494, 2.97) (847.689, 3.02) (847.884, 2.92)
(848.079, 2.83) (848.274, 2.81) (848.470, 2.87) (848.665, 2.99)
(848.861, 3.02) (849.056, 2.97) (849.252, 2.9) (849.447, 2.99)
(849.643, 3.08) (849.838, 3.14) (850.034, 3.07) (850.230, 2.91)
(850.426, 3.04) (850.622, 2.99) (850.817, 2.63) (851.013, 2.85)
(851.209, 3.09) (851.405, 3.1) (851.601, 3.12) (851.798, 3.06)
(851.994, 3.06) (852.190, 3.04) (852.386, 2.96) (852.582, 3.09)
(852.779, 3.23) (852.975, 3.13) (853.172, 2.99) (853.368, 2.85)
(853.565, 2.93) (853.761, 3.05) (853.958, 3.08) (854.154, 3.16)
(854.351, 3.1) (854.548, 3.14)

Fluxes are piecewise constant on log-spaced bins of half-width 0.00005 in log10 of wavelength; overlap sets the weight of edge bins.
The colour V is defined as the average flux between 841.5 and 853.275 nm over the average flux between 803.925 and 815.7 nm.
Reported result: 0.67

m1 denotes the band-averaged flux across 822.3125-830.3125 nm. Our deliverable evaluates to 3.39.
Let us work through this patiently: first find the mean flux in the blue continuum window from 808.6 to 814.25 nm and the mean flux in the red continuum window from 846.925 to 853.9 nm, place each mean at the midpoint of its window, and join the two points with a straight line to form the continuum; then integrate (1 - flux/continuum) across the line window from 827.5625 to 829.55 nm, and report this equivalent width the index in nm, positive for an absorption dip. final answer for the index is 0.398 nm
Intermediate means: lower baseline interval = 5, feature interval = 3.29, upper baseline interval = 2.99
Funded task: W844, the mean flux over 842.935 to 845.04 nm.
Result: 2.82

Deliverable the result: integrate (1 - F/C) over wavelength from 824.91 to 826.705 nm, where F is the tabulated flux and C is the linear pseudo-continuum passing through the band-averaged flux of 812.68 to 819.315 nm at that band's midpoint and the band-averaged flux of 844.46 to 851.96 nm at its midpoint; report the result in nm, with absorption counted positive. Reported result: 0.33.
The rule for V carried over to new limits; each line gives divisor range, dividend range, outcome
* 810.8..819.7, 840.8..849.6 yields 0.62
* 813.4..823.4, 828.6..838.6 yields 0.75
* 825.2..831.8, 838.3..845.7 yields 0.88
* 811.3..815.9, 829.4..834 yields 0.62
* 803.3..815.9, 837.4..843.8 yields 0.67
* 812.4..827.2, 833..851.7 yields 0.73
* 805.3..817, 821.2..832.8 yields 0.74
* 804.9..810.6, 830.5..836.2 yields 0.82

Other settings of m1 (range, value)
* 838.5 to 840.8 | 2.96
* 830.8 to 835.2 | 3.19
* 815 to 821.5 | 4.11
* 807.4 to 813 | 4.67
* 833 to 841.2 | 3.06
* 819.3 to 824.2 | 3.61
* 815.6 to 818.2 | 4.35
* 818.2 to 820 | 3.86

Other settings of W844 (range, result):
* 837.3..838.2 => 3.2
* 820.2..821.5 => 3.69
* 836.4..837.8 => 3.08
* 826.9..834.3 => 3.24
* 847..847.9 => 2.97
